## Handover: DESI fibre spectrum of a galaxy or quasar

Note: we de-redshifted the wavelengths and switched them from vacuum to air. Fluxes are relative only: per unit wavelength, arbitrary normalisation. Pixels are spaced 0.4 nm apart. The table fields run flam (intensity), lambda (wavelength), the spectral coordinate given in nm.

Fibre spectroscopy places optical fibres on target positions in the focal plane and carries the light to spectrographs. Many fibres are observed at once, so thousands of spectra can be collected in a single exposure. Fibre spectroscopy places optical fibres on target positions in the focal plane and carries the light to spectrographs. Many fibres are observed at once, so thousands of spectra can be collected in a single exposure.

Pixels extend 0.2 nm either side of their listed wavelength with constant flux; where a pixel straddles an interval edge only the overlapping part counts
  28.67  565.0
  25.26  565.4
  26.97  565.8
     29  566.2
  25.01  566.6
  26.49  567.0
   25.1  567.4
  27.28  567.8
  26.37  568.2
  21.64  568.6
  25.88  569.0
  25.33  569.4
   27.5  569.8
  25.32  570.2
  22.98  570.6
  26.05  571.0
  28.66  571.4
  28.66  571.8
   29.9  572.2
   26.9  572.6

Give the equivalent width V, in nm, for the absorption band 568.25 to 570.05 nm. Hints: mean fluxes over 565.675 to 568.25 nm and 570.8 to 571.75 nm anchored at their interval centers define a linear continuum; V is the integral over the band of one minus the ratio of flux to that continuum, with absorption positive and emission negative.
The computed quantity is 0.13 nm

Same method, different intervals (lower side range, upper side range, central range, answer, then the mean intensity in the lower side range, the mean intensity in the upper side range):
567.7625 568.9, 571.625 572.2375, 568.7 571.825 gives 0.130 nm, 24.9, 29.1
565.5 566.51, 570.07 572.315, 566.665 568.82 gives 0.147 nm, 27.4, 26.9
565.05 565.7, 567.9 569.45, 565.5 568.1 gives -0.088 nm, 26.3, 24.9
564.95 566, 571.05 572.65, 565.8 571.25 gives 0.350 nm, 26.7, 28.5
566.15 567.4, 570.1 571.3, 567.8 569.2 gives 0.041 nm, 26.3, 25.1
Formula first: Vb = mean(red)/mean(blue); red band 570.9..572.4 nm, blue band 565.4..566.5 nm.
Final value 1.05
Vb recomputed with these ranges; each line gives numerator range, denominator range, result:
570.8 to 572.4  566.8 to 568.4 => 1.08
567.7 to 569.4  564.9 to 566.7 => 0.93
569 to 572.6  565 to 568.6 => 1.02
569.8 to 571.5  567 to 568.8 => 1.02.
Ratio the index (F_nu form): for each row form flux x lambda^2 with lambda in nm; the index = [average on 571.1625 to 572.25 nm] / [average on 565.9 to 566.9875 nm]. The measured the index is 1.1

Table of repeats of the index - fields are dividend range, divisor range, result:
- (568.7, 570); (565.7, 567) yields 0.97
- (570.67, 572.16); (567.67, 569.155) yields 1.11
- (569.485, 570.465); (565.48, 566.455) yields 0.96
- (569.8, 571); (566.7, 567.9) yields 0.97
